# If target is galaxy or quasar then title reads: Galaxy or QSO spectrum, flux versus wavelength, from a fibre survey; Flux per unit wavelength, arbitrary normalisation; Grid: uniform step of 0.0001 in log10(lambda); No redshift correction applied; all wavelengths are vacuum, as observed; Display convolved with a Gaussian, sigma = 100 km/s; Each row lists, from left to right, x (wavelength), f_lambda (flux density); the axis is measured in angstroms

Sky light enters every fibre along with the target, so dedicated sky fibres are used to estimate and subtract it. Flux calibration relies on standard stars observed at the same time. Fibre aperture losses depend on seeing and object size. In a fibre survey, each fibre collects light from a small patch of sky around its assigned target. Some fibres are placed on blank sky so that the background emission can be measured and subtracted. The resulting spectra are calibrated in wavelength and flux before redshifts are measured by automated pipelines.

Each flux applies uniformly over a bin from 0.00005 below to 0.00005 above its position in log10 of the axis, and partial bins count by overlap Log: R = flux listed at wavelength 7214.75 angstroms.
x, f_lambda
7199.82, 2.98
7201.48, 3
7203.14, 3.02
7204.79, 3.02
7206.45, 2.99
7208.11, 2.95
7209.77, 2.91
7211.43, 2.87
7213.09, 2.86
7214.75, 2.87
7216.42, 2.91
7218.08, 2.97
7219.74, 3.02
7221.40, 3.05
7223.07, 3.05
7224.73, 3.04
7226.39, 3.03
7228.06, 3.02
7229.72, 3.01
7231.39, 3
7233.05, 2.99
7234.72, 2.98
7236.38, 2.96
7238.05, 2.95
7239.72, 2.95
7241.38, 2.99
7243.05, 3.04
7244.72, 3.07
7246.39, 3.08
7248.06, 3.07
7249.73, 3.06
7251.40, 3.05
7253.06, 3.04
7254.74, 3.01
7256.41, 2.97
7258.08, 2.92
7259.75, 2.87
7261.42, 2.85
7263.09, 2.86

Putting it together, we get 2.87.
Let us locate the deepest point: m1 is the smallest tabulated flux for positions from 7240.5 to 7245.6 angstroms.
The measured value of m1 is 2.99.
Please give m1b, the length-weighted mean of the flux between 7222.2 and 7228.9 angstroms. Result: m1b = 3.03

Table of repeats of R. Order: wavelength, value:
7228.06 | 3.02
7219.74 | 3.02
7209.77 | 2.91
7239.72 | 2.95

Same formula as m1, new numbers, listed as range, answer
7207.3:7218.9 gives 2.86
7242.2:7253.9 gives 3.04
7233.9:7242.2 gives 2.95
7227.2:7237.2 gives 2.96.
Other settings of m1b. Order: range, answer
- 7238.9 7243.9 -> 3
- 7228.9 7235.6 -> 3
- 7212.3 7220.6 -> 2.93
